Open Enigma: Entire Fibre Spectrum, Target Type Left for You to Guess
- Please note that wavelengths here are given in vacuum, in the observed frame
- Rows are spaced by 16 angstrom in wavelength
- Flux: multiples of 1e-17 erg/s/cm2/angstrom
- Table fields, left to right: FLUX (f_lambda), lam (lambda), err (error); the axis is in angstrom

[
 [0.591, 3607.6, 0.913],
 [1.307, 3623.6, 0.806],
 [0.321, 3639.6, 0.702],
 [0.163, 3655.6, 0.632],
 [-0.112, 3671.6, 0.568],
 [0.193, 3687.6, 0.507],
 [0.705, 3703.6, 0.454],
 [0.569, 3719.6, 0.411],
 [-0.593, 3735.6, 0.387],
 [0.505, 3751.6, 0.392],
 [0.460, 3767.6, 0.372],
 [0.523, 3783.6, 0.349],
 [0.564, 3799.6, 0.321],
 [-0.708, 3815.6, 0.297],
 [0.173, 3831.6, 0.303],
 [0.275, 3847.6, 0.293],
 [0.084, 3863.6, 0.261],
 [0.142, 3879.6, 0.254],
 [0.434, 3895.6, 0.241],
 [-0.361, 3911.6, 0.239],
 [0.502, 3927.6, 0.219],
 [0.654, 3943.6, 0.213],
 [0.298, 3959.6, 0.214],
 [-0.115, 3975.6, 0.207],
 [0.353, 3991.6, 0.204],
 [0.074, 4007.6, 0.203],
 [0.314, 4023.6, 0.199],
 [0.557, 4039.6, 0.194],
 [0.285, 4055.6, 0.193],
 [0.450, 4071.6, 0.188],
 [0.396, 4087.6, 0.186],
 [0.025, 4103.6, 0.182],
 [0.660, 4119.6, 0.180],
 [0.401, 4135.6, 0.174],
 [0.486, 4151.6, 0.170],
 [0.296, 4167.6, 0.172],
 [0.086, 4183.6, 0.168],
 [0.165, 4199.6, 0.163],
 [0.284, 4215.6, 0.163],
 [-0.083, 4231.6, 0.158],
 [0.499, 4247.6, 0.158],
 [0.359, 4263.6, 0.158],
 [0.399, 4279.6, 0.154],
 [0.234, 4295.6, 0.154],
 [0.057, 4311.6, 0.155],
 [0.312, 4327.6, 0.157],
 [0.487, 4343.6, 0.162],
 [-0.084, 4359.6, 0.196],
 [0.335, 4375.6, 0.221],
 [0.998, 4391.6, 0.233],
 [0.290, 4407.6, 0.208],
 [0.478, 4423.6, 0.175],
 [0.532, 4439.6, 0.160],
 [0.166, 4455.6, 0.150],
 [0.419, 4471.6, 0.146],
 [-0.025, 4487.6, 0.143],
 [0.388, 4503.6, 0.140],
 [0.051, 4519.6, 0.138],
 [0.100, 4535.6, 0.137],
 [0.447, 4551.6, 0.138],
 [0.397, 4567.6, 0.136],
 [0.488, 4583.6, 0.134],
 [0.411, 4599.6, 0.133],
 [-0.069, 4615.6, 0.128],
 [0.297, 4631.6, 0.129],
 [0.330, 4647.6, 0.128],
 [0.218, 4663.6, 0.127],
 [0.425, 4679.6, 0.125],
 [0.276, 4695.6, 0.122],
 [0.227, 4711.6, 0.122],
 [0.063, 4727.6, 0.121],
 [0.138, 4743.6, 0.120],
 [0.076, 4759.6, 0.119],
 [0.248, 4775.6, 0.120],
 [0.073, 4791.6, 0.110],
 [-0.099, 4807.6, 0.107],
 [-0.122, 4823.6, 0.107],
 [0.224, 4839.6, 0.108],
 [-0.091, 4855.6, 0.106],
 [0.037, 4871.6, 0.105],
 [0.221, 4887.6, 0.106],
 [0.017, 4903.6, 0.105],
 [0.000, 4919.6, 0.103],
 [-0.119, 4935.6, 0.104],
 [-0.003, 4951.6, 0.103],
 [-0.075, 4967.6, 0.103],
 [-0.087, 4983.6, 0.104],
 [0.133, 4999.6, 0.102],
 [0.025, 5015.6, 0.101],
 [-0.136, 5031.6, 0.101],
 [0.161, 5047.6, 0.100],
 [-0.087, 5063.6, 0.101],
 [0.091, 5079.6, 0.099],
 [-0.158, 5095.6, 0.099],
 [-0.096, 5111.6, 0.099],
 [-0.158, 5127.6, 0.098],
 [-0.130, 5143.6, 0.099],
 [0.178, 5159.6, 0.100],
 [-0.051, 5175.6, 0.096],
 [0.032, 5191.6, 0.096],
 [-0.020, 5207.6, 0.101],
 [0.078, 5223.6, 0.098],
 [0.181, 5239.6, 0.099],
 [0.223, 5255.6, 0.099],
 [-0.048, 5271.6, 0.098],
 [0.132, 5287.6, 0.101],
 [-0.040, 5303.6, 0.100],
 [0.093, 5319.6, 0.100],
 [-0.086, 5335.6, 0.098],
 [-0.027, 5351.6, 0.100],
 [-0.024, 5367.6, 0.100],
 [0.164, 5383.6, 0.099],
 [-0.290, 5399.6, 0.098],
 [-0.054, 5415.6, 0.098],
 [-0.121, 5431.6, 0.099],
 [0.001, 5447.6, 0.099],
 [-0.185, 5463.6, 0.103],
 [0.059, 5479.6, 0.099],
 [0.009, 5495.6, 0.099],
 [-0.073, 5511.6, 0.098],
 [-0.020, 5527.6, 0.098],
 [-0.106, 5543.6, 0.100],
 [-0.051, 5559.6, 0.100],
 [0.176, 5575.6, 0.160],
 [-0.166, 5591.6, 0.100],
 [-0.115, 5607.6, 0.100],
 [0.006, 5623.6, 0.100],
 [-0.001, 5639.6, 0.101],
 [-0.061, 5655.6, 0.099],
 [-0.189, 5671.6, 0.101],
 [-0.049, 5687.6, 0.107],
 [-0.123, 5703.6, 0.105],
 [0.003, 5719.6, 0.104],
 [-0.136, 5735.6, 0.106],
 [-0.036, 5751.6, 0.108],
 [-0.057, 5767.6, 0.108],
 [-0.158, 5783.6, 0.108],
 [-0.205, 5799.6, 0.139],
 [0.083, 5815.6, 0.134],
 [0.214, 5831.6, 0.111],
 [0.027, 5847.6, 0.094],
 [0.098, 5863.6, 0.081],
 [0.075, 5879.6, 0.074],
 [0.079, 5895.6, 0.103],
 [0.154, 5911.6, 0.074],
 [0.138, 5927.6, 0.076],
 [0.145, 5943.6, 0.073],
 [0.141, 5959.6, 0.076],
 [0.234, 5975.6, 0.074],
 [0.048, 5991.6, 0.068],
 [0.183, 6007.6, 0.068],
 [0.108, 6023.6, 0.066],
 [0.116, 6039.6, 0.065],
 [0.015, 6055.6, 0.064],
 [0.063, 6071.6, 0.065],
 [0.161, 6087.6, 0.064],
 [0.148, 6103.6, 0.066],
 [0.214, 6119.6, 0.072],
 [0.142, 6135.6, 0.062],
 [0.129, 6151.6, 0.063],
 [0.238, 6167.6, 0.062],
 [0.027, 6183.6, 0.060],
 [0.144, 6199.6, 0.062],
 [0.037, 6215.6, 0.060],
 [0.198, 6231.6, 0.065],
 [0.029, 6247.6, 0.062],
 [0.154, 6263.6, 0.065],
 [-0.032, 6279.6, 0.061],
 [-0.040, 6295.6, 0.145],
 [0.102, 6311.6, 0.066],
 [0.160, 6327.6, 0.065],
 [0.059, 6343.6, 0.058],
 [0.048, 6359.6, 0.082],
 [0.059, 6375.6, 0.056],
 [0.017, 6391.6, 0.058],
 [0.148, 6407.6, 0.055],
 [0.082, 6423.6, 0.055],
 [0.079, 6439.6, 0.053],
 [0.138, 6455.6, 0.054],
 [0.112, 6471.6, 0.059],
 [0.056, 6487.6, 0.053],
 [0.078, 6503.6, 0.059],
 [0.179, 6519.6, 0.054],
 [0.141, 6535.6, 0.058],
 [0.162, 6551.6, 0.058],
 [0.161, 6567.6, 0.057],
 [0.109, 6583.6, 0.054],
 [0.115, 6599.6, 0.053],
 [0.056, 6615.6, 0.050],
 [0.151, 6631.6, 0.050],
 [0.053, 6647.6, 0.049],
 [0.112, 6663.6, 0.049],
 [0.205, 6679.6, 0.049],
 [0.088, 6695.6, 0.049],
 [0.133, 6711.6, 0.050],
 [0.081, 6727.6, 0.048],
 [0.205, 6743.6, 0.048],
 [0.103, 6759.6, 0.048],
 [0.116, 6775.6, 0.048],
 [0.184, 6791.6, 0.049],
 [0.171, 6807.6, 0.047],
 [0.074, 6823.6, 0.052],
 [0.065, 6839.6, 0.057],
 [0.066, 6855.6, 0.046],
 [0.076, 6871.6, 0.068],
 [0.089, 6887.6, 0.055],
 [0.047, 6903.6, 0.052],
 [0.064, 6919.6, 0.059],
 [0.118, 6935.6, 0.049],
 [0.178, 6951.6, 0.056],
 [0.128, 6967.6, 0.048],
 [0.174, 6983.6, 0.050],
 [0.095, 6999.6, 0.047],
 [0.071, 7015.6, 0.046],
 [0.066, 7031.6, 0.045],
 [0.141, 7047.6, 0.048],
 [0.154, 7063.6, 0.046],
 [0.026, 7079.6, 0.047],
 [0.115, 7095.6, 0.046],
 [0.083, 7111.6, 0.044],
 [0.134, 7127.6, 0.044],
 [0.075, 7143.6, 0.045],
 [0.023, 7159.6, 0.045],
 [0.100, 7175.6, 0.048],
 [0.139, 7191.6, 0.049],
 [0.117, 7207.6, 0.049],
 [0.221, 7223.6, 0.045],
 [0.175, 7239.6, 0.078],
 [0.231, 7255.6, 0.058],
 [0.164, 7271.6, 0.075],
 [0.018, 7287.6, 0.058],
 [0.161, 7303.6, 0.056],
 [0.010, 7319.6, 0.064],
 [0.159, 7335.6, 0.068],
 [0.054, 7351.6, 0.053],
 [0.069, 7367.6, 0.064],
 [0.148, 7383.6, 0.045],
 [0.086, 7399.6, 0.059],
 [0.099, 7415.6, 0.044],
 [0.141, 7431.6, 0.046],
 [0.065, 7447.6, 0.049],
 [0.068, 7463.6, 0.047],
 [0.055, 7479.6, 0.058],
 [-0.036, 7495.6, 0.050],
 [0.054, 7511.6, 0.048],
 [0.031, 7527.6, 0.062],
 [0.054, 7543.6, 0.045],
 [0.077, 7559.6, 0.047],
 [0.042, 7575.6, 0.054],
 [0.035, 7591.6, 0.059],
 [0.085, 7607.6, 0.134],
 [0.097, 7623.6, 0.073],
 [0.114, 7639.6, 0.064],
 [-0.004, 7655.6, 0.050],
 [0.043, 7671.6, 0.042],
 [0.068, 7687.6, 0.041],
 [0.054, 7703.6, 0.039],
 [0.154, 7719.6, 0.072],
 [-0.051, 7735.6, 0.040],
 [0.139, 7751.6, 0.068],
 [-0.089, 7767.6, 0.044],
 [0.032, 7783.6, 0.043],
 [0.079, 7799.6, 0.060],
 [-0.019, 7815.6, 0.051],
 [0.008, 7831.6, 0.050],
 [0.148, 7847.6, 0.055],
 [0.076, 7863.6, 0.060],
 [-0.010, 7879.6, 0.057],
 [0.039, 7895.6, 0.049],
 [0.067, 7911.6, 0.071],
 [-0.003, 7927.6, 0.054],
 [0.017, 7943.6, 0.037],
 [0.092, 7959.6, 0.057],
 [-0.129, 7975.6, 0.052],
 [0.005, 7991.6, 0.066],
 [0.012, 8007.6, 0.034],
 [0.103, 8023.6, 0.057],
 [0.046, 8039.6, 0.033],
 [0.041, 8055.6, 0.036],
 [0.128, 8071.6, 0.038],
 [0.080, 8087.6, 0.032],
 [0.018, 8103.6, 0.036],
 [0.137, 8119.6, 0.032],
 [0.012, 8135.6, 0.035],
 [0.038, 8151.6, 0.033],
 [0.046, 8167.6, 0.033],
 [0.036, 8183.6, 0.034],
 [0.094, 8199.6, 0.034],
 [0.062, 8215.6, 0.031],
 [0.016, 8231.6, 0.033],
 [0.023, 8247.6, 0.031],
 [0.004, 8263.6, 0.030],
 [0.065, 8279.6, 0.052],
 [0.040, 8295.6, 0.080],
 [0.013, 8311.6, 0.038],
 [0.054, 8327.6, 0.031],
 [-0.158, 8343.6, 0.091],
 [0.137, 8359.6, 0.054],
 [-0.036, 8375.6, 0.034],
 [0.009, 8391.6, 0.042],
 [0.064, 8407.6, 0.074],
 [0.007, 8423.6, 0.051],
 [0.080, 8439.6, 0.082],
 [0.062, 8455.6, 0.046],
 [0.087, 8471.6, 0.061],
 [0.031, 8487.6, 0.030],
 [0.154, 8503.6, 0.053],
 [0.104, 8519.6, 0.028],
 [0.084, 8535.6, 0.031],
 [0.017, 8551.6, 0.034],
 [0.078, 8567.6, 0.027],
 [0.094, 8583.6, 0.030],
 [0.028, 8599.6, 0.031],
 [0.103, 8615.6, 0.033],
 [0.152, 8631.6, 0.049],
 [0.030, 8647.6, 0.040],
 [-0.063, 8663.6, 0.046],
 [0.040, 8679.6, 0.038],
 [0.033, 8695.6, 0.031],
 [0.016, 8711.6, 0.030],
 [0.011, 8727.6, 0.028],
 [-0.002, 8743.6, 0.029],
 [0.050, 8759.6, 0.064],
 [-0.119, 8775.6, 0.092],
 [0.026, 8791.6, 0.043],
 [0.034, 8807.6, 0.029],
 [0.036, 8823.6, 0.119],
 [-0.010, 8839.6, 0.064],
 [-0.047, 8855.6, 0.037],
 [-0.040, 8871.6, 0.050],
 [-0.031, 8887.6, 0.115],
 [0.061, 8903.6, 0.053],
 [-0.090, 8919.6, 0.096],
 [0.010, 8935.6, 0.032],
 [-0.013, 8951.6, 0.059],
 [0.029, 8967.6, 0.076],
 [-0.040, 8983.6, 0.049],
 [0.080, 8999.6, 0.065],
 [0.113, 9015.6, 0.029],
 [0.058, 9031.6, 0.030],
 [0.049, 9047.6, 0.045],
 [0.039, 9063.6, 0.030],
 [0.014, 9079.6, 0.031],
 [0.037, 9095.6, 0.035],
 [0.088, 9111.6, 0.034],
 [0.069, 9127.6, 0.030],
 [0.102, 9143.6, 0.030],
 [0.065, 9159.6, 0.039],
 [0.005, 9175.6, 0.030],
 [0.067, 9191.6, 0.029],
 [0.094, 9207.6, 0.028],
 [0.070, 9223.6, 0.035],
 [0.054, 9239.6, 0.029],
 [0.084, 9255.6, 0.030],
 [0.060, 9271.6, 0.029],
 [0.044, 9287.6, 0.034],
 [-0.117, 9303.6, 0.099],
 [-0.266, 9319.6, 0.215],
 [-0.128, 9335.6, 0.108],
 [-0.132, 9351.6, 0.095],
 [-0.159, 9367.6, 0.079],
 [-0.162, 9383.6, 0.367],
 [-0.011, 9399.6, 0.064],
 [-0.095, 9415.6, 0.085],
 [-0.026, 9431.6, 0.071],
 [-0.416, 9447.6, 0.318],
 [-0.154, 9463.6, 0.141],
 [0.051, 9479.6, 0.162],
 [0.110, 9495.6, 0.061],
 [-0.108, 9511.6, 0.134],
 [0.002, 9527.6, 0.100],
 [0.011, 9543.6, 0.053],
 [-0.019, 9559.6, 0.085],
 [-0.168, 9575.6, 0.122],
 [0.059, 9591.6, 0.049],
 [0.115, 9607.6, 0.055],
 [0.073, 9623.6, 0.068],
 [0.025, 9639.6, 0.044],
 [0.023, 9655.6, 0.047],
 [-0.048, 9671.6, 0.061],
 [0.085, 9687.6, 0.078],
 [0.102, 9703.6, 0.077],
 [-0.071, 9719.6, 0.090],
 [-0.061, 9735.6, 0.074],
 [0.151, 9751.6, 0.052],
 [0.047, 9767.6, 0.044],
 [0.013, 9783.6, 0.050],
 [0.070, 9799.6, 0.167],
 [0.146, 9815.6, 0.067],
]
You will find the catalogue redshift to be 0.58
